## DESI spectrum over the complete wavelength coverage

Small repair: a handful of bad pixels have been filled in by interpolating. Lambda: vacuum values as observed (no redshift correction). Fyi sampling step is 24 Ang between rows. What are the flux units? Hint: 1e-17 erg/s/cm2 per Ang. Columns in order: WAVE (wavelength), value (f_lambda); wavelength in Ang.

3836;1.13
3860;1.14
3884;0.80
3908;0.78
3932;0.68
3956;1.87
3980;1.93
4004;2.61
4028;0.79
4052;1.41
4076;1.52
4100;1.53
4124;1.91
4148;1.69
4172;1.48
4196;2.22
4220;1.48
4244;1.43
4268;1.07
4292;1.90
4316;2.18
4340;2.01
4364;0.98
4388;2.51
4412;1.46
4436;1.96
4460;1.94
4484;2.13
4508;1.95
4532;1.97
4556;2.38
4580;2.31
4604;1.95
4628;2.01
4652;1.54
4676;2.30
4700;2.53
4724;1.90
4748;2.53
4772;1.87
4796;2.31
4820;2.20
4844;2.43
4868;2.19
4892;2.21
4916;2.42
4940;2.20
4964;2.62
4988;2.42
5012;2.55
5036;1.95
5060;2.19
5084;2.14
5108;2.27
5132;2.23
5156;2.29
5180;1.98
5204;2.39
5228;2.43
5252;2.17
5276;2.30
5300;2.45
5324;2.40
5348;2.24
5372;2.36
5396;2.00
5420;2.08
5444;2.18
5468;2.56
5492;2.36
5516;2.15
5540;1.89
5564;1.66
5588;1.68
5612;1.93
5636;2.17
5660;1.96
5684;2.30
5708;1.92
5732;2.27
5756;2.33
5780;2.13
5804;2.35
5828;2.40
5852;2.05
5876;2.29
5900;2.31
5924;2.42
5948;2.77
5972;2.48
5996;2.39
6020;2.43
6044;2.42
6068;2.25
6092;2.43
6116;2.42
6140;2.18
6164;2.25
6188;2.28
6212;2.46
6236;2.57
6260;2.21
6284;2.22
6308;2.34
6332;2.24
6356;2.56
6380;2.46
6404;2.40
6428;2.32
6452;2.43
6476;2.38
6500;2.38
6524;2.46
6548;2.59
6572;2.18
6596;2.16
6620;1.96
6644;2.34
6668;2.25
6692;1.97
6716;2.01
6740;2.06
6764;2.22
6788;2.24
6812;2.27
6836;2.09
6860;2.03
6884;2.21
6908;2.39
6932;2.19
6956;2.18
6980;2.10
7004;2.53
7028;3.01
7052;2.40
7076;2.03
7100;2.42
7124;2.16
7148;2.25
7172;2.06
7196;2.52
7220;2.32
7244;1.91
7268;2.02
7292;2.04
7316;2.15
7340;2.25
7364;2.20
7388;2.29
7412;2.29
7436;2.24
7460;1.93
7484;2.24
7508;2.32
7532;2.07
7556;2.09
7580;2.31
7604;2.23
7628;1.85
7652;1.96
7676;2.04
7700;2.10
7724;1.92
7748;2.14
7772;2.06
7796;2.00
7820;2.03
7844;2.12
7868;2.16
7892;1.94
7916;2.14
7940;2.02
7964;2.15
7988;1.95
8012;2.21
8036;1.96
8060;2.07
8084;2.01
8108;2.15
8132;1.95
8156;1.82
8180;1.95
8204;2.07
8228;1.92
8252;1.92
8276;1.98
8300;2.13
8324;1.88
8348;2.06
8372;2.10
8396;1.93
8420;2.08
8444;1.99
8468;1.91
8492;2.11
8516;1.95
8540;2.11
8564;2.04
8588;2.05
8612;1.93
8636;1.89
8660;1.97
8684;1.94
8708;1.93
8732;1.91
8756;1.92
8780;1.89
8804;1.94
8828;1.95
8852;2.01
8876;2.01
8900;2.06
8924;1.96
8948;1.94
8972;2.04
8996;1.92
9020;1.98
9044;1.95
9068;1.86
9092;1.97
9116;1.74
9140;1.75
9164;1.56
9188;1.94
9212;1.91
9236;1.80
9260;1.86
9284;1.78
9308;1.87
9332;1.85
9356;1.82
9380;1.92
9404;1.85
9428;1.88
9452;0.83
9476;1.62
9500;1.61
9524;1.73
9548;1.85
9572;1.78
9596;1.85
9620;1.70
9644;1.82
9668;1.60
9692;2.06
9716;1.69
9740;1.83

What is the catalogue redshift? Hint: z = 0.07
